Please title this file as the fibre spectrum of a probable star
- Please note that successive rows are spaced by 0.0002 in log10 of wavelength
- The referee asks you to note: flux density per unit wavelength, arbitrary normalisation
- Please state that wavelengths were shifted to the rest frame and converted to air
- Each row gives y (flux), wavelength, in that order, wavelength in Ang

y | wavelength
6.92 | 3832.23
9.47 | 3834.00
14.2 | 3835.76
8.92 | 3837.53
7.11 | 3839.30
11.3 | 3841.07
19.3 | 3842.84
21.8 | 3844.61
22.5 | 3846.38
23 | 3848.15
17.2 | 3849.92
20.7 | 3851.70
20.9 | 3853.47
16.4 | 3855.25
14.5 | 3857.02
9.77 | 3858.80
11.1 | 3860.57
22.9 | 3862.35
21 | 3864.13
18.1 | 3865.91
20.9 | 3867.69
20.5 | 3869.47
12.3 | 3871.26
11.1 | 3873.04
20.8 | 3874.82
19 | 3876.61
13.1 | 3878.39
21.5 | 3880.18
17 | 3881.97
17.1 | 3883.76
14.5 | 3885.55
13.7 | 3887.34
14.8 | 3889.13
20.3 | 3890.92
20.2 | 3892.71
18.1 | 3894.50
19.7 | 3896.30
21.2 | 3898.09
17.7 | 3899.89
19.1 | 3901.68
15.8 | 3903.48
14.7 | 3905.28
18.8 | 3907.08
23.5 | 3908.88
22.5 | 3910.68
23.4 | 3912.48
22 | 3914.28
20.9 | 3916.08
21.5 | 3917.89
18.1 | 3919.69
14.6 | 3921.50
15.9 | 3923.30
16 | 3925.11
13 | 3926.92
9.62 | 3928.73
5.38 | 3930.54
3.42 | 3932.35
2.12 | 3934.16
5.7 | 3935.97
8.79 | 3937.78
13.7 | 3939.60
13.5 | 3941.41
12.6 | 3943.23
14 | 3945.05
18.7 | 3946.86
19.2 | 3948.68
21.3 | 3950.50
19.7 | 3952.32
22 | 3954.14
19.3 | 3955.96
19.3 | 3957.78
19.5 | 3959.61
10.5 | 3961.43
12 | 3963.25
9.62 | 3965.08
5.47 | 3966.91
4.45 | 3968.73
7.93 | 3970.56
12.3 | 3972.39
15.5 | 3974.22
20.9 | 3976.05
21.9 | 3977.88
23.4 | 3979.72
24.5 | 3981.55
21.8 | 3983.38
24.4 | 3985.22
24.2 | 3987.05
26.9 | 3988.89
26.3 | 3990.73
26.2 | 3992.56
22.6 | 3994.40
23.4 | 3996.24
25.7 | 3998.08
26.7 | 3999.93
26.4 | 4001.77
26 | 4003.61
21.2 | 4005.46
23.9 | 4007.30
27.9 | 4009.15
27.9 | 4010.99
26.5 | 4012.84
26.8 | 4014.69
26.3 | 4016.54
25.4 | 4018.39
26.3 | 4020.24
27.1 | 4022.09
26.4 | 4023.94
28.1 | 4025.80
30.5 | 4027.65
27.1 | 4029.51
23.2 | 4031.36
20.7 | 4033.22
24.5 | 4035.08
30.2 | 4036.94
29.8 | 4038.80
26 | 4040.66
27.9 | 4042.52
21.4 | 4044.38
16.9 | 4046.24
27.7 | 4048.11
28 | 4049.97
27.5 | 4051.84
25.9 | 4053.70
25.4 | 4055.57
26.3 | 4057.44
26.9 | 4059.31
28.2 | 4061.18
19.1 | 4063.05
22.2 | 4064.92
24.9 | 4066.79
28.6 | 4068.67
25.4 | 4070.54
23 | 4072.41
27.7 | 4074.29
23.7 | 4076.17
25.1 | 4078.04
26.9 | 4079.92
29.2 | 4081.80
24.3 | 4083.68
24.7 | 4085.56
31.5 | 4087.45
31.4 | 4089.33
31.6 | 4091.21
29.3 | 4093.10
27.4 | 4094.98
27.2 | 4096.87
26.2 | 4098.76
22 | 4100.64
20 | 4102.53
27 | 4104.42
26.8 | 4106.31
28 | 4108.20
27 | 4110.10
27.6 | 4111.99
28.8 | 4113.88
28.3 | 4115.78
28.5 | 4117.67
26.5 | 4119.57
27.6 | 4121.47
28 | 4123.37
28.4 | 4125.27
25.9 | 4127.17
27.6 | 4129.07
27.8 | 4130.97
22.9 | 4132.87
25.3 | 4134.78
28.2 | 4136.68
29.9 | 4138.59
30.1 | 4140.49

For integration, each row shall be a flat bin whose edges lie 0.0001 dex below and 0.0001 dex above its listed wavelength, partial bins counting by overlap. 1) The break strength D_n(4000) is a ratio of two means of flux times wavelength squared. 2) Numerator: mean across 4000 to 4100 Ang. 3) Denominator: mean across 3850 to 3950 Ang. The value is 1.7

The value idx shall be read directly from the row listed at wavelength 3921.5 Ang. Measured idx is 14.6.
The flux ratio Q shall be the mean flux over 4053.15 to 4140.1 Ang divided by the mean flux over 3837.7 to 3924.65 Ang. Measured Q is 1.49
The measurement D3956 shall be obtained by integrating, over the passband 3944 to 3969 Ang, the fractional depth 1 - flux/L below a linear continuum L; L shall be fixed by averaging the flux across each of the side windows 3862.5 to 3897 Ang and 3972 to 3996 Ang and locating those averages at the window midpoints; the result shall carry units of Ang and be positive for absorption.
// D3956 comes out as 6.6 Ang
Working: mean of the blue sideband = 17.7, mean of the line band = 15.6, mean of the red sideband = 22.6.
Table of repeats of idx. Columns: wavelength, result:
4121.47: 27.6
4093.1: 29.3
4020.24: 26.3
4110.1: 27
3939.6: 13.7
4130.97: 27.8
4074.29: 27.7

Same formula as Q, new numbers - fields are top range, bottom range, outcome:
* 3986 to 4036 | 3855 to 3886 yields 1.53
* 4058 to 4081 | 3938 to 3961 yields 1.45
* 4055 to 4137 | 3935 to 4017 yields 1.36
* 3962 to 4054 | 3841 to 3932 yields 1.32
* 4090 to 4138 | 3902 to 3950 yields 1.80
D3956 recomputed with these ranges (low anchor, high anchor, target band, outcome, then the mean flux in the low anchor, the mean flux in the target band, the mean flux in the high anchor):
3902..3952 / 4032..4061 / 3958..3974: 6.6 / 15.2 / 10.8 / 25.7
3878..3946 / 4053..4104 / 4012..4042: -4.9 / 15.7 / 26.6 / 26.1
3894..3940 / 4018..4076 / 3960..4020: 1.1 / 15.6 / 21.2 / 25.7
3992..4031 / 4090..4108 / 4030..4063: 0.9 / 26.1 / 25.5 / 26.5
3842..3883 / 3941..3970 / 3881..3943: 3.0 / 18.1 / 15.7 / 15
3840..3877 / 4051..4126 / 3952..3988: 8.5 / 17.8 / 16.9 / 26.6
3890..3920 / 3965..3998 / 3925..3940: 8.9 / 19.9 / 8.07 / 19.4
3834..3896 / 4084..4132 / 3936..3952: 4.3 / 16.9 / 14.9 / 27.4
